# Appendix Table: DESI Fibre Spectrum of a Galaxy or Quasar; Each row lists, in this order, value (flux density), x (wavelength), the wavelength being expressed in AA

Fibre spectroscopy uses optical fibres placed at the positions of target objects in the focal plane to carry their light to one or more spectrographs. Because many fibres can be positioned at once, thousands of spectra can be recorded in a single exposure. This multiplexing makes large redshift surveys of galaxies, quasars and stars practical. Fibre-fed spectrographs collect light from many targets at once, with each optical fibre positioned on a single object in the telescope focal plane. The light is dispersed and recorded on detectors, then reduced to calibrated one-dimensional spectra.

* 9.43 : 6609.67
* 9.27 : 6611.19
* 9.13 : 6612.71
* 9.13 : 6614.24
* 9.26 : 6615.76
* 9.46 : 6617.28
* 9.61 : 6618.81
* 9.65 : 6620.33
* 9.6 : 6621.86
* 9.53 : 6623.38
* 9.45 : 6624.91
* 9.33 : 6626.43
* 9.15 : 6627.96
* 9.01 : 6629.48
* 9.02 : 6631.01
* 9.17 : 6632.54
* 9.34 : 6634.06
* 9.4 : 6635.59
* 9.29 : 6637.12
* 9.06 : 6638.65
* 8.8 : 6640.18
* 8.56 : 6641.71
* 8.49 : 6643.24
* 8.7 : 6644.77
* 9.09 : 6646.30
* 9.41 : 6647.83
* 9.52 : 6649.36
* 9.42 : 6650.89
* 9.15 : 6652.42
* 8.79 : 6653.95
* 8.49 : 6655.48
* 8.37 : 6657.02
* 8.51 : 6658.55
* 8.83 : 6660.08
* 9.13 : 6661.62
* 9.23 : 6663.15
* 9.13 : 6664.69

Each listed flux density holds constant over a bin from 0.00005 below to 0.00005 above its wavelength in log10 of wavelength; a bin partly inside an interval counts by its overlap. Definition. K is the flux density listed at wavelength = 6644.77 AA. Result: 8.7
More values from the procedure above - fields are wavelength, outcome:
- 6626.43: 9.33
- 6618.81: 9.61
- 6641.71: 8.56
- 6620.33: 9.65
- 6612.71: 9.13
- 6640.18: 8.8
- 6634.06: 9.34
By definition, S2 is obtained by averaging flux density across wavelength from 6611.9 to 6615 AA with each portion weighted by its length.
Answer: 9.12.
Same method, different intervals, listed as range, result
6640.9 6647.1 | 8.71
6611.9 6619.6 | 9.32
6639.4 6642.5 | 8.67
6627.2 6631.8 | 9.06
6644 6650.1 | 9.18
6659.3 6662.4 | 8.98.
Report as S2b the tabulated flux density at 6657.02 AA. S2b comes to 8.37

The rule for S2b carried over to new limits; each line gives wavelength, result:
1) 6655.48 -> 8.49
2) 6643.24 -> 8.49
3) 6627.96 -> 9.15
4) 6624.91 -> 9.45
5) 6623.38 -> 9.53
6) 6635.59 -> 9.4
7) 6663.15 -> 9.23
